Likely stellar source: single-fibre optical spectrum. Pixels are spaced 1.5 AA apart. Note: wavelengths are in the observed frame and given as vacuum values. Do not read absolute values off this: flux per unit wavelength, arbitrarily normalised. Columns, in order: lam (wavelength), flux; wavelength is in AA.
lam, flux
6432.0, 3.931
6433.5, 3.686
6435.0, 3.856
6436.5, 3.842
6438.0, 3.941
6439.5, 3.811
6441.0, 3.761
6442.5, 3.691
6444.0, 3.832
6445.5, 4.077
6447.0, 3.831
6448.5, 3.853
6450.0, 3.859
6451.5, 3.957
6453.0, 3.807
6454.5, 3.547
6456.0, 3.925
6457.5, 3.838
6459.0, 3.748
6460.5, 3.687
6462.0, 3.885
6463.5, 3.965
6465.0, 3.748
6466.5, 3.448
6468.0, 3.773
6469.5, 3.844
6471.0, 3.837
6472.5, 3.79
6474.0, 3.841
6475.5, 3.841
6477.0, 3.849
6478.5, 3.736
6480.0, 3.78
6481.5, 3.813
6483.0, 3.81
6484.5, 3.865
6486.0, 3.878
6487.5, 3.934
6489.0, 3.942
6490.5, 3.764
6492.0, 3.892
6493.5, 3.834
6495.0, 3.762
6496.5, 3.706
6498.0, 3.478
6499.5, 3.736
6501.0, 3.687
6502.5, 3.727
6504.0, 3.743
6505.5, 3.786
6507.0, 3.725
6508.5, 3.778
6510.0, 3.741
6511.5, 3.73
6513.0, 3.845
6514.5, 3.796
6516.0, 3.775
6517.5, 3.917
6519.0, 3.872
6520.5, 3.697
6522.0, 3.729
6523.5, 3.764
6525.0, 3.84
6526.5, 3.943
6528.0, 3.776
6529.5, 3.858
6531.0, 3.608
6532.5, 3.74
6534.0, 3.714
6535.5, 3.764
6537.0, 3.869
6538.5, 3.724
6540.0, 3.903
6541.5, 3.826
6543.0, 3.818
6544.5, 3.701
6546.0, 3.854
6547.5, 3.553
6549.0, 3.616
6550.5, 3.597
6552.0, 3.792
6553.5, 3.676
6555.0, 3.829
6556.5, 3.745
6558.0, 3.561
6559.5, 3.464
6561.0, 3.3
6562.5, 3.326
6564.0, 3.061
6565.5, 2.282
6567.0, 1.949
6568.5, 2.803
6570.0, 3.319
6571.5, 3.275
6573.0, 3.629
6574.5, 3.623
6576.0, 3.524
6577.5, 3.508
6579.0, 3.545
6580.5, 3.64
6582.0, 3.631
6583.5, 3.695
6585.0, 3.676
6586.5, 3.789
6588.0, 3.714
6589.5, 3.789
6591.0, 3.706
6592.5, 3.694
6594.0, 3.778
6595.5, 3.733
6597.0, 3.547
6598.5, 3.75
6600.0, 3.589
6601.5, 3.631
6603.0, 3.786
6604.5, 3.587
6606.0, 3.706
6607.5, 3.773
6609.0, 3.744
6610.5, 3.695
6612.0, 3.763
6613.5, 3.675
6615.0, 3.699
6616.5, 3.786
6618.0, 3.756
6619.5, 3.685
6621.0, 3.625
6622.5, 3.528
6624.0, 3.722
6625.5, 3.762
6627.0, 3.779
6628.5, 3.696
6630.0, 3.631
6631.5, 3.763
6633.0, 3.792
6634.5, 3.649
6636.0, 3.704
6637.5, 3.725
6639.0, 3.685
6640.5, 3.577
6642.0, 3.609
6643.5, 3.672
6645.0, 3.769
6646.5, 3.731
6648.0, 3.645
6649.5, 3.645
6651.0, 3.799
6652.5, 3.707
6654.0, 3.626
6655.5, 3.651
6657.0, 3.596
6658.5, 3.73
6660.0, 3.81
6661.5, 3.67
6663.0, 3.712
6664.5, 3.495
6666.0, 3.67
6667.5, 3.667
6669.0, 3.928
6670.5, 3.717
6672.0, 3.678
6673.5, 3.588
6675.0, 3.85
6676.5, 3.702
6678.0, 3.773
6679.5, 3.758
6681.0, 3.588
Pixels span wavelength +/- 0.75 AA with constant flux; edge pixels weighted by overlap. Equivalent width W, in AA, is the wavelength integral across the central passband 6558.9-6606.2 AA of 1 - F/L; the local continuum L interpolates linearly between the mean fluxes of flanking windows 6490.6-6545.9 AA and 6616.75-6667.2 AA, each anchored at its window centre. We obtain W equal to 3.30 AA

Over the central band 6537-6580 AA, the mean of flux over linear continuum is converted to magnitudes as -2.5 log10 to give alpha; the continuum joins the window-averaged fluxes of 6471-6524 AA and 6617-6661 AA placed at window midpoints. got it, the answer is 0.08 mag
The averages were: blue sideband 3.79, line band 3.47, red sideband 3.69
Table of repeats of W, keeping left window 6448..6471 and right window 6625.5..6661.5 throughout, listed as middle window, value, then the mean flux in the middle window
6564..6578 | 2.41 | 3.09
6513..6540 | -0.25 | 3.79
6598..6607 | 0.10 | 3.68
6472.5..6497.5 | -0.29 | 3.82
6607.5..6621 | -0.04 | 3.72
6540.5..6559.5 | 0.20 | 3.71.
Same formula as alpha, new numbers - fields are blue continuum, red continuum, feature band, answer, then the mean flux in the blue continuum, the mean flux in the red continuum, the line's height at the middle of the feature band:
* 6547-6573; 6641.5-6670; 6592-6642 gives -0.05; 3.31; 3.69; 3.54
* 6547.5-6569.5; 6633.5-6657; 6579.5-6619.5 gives -0.07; 3.3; 3.68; 3.48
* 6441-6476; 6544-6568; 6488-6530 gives -0.06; 3.81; 3.38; 3.59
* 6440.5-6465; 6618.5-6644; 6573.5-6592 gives 0.02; 3.83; 3.68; 3.72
